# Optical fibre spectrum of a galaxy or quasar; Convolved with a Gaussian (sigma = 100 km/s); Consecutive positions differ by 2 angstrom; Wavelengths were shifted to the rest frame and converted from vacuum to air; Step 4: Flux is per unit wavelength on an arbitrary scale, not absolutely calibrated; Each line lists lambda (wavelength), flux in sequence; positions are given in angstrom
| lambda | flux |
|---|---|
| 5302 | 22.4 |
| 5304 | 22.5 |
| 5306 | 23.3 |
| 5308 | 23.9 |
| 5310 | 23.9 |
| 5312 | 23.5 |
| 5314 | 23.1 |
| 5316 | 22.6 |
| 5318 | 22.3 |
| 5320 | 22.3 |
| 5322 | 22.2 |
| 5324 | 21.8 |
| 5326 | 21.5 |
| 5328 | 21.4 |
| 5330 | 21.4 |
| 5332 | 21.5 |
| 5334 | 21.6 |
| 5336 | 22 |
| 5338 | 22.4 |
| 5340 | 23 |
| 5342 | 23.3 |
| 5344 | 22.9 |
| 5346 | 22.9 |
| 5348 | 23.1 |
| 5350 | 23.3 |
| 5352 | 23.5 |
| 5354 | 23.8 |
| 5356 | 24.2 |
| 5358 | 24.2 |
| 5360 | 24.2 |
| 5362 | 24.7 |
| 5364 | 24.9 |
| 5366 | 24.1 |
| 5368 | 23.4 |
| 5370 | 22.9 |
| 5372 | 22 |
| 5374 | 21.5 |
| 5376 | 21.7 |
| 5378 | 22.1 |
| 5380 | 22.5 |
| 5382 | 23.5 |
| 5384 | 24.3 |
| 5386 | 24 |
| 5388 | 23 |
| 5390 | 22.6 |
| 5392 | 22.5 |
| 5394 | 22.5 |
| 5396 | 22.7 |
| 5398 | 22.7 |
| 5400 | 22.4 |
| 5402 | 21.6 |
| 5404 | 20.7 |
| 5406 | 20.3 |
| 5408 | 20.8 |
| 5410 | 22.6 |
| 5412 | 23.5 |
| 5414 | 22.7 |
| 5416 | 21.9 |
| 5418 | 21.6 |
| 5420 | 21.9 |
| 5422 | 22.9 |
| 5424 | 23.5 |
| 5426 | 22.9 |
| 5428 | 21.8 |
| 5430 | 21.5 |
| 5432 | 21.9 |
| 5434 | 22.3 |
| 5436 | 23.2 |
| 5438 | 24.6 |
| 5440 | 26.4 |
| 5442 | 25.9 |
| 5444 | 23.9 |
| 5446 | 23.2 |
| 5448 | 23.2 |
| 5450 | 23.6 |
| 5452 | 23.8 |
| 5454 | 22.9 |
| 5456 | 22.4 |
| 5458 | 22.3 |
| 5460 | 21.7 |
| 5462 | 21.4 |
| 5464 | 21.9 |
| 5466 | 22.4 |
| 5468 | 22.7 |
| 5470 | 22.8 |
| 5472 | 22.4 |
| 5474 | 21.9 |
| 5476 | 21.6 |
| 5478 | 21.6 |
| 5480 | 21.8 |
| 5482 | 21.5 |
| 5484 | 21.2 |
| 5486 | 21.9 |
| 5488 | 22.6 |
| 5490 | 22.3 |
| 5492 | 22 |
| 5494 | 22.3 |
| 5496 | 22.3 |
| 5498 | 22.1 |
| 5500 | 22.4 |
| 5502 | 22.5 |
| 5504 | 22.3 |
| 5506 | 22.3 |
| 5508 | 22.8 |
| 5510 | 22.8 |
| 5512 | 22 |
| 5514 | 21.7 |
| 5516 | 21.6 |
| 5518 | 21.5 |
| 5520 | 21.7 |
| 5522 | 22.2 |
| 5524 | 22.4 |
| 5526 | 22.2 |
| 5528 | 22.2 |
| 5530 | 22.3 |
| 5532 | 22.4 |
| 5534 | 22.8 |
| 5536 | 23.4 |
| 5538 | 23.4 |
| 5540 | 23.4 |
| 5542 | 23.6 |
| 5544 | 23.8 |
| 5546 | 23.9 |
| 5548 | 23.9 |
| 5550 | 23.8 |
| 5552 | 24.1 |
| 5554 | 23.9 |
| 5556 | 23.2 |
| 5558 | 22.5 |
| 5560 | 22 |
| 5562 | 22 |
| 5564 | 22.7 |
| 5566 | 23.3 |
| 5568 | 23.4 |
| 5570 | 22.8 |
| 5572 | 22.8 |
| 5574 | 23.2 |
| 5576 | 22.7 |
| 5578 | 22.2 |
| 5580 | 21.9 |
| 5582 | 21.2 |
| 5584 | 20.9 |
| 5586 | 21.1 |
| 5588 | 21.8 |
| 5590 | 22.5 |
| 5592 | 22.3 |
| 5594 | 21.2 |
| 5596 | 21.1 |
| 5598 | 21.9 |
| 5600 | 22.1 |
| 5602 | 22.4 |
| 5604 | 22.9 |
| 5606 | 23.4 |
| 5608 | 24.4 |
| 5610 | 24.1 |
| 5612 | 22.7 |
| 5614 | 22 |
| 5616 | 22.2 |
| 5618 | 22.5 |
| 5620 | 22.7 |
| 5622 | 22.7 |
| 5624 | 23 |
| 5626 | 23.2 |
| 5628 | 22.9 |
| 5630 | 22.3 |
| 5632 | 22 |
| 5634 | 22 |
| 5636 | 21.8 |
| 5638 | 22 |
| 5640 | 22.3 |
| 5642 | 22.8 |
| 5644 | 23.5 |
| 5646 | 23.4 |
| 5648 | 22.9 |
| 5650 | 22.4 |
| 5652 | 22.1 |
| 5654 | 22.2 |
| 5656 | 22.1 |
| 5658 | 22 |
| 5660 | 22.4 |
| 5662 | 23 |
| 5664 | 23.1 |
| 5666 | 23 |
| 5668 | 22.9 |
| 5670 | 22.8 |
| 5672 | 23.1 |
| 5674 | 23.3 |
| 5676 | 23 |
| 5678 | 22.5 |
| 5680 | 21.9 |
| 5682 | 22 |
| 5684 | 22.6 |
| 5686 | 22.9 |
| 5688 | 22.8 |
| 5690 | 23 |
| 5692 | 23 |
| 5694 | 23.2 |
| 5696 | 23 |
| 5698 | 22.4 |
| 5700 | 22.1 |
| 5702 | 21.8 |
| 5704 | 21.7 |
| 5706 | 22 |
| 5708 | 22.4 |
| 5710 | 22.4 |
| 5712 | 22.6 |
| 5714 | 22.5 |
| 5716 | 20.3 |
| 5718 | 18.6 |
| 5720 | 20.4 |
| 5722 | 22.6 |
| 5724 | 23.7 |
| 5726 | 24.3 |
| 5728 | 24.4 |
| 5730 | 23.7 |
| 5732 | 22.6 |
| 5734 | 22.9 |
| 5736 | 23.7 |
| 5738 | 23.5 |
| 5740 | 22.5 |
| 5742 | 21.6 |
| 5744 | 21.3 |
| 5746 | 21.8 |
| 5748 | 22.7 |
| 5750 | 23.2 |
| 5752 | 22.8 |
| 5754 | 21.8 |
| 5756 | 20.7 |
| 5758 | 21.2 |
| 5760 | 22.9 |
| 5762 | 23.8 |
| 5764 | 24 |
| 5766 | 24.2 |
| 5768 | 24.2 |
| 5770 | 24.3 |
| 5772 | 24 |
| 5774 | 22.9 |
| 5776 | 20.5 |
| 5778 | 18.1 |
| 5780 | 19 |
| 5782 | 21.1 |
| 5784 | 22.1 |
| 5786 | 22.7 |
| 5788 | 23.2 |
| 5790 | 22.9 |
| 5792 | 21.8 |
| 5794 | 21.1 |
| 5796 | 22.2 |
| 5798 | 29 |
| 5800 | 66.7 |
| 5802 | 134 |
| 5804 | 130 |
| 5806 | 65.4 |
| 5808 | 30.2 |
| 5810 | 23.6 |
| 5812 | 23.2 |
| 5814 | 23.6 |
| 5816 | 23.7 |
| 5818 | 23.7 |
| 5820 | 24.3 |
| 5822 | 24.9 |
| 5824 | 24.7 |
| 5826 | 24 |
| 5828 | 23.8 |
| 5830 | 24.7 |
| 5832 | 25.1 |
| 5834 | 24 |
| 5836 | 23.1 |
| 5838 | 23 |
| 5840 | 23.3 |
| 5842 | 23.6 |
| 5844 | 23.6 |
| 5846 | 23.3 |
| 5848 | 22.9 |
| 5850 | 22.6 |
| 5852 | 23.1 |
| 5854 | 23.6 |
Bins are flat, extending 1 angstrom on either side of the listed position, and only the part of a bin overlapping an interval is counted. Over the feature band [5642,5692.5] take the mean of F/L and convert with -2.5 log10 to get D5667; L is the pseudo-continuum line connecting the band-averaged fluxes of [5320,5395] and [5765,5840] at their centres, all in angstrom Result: 0.26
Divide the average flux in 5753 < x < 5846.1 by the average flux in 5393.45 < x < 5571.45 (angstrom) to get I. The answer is 1.3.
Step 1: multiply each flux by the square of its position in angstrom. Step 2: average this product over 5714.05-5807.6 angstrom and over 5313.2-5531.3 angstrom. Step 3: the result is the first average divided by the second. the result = 1.46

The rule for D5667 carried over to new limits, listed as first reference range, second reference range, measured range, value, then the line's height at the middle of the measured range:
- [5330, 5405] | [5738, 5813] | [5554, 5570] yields 0.172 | 26.7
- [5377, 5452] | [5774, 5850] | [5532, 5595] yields 0.143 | 26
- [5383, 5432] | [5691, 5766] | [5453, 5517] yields 0.012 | 22.4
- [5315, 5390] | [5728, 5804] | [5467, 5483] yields 0.111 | 24.4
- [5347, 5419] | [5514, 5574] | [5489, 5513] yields 0.024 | 22.8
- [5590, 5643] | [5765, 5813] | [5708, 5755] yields 0.361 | 31.3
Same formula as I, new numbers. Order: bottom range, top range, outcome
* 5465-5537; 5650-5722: 1.01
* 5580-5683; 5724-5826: 1.29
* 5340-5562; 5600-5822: 1.12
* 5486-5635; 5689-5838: 1.20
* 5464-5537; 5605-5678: 1.02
